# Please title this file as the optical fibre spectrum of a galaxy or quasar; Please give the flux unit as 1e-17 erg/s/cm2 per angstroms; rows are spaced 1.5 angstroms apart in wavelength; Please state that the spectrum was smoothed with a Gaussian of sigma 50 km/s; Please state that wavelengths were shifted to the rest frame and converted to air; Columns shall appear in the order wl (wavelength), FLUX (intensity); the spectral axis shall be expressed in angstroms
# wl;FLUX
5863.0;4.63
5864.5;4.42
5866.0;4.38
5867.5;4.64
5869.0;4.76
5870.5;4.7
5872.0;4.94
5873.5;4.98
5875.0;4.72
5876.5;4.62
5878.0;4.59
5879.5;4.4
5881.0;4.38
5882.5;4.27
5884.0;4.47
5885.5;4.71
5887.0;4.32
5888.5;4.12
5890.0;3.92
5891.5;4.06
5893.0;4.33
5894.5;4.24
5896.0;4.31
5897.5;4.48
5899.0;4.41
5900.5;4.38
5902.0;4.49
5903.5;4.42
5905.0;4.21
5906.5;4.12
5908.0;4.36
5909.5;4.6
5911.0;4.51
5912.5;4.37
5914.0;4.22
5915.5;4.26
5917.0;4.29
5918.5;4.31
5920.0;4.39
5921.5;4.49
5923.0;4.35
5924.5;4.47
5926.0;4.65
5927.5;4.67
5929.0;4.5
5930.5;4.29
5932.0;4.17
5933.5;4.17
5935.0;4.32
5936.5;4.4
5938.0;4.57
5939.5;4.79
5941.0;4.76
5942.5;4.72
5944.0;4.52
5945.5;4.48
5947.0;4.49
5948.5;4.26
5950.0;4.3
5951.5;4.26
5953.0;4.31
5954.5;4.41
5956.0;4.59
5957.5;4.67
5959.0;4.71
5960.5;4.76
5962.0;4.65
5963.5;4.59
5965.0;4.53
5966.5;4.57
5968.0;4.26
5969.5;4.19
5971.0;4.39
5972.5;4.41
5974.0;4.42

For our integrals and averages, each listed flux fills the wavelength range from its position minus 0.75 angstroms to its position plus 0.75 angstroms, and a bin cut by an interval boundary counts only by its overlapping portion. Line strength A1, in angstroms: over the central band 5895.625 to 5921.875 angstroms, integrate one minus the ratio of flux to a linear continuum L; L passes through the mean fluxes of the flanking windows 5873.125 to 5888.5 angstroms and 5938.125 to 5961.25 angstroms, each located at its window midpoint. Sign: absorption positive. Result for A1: 0.9 angstroms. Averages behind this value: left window 4.51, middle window 4.37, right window 4.54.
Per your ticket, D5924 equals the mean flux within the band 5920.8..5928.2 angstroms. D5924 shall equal 4.53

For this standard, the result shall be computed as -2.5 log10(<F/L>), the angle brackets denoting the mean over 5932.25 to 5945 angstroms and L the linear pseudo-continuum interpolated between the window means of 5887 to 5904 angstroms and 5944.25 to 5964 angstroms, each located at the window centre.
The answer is -0.02 mag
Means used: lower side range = 4.29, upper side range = 4.5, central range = 4.52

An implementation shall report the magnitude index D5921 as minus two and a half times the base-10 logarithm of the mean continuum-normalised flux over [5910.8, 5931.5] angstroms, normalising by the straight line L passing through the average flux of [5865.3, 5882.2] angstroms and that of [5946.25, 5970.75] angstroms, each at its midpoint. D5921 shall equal 0.03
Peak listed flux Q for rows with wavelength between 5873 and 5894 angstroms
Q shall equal 4.98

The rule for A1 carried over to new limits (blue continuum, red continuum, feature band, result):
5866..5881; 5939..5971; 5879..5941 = 3.02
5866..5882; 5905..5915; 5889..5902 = 0.56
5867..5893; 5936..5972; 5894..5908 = 0.49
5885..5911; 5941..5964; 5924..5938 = 0.10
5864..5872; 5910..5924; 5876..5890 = 0.43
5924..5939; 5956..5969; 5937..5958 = 0.01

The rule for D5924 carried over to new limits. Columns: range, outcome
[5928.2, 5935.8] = 4.29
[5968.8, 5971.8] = 4.29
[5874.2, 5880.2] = 4.59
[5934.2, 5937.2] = 4.36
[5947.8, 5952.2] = 4.27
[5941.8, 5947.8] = 4.55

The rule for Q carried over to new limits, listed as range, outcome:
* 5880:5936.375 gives 4.71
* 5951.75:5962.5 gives 4.76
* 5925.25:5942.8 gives 4.79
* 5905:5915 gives 4.6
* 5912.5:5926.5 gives 4.65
